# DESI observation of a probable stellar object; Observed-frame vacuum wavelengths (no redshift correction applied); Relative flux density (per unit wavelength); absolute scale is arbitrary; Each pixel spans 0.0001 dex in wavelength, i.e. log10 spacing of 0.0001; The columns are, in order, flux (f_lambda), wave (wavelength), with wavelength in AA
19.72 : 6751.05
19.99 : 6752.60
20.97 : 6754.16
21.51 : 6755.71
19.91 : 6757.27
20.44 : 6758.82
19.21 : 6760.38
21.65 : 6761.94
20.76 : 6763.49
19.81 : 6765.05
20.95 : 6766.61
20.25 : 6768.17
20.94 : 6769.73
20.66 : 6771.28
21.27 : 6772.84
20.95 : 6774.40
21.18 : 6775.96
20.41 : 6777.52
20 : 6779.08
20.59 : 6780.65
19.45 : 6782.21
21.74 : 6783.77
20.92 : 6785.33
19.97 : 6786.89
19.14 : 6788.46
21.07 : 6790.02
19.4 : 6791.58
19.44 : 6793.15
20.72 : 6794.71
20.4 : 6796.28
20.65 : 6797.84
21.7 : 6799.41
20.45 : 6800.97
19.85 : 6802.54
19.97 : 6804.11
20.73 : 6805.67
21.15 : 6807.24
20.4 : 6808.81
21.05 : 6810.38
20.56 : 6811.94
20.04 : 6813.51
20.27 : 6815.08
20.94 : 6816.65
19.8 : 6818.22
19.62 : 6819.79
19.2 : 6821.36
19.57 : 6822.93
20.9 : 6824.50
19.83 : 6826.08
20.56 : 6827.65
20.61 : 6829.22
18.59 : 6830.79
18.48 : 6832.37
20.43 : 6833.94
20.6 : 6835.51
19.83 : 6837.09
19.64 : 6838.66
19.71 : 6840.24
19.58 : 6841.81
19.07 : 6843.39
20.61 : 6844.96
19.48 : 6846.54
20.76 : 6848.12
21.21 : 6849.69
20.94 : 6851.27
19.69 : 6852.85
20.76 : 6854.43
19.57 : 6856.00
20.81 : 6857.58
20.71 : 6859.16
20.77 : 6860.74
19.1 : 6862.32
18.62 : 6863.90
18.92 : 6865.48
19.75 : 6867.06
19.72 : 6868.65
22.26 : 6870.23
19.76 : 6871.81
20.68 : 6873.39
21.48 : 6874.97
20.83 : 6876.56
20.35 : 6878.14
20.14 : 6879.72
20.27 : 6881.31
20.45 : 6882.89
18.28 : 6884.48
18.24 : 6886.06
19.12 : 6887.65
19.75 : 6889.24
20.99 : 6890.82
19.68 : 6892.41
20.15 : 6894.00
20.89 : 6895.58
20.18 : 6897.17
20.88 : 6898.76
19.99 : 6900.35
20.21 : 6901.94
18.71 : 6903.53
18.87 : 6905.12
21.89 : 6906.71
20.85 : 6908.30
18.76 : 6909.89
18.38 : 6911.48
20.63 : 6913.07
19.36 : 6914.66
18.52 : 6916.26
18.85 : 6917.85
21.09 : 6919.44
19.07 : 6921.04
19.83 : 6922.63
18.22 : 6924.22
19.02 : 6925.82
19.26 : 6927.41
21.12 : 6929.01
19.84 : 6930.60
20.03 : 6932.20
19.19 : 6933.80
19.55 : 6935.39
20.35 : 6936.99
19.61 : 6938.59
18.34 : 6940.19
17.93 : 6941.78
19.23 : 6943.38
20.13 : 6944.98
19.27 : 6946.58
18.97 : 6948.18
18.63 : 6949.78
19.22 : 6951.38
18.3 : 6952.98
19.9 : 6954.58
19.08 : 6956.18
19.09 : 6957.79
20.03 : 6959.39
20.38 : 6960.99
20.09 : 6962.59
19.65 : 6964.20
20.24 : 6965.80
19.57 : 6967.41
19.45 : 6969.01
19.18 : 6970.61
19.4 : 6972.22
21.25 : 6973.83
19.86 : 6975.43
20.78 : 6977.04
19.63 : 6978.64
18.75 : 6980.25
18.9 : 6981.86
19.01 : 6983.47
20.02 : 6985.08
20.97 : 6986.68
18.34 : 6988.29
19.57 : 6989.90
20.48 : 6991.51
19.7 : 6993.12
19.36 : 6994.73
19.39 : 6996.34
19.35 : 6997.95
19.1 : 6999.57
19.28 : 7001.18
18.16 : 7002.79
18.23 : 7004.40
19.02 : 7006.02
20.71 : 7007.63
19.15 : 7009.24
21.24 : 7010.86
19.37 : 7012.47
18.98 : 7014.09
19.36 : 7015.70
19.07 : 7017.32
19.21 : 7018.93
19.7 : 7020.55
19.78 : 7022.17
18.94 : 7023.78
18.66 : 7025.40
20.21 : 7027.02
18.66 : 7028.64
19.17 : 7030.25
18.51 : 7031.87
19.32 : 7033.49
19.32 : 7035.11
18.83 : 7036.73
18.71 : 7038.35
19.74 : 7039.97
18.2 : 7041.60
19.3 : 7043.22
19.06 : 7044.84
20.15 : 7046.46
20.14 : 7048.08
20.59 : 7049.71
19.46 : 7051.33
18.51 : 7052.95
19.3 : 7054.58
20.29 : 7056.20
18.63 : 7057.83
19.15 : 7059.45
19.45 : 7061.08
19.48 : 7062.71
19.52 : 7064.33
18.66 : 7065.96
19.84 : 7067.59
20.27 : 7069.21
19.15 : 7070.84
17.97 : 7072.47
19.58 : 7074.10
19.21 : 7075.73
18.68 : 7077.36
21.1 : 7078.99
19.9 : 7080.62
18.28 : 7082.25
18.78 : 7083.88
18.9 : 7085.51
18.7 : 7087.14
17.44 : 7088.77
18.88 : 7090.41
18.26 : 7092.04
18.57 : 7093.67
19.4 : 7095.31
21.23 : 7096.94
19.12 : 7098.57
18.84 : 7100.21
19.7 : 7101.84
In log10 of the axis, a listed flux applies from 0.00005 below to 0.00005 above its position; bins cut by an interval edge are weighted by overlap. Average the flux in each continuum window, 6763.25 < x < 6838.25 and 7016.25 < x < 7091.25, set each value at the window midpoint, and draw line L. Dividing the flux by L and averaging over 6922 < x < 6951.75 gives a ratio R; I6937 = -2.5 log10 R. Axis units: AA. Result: 0.02 mag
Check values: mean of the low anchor 20.3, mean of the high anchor 19.2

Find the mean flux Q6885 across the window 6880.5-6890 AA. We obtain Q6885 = 19.3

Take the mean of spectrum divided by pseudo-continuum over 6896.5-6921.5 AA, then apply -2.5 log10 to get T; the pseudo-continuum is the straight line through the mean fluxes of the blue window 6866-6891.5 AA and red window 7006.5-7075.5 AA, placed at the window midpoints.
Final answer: 0.01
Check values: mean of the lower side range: 20.1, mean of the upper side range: 19.4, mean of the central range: 19.8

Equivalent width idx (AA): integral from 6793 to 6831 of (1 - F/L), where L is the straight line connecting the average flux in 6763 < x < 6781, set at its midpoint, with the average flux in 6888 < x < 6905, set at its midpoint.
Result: 0.3 AA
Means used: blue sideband 20.6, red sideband 20.1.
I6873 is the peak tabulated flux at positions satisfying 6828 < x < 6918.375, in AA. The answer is 22.26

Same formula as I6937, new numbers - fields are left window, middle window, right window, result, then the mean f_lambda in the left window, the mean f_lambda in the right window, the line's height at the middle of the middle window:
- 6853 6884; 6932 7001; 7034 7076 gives 0.01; 20.2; 19.3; 19.8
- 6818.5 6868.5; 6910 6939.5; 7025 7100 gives 0.01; 19.9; 19.2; 19.7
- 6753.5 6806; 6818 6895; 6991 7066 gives 0.01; 20.5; 19.3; 20.1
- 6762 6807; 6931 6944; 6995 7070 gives 0.03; 20.5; 19.3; 19.8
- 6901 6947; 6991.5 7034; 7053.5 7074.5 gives 0.00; 19.5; 19.3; 19.4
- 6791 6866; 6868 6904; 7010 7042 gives -0.01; 20.1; 19.3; 19.9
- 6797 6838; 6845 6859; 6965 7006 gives -0.02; 20.2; 19.5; 20.1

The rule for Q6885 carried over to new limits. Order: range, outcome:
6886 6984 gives 19.6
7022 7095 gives 19.2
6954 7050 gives 19.5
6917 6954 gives 19.4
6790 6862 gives 20.2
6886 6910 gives 20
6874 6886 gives 20.1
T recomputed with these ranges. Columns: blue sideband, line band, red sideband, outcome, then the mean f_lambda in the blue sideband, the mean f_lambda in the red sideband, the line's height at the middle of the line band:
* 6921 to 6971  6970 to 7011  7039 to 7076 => -0.007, 19.4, 19.4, 19.4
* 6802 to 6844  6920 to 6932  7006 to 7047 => 0.008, 20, 19.3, 19.7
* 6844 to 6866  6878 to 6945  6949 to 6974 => 0.009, 20.2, 19.5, 19.8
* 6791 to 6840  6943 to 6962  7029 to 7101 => 0.016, 20.2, 19.2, 19.6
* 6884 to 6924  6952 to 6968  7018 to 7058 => -0.004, 19.7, 19.3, 19.5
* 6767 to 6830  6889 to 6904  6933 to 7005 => -0.018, 20.4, 19.4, 19.9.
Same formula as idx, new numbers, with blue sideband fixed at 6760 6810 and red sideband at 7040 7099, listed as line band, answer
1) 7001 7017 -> 0.1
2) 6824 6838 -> 0.2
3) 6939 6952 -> 0.5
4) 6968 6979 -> -0.1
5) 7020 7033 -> 0.2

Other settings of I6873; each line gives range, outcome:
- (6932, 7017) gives 21.25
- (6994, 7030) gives 21.24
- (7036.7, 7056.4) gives 20.59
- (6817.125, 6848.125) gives 20.9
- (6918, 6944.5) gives 21.12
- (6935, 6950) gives 20.35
